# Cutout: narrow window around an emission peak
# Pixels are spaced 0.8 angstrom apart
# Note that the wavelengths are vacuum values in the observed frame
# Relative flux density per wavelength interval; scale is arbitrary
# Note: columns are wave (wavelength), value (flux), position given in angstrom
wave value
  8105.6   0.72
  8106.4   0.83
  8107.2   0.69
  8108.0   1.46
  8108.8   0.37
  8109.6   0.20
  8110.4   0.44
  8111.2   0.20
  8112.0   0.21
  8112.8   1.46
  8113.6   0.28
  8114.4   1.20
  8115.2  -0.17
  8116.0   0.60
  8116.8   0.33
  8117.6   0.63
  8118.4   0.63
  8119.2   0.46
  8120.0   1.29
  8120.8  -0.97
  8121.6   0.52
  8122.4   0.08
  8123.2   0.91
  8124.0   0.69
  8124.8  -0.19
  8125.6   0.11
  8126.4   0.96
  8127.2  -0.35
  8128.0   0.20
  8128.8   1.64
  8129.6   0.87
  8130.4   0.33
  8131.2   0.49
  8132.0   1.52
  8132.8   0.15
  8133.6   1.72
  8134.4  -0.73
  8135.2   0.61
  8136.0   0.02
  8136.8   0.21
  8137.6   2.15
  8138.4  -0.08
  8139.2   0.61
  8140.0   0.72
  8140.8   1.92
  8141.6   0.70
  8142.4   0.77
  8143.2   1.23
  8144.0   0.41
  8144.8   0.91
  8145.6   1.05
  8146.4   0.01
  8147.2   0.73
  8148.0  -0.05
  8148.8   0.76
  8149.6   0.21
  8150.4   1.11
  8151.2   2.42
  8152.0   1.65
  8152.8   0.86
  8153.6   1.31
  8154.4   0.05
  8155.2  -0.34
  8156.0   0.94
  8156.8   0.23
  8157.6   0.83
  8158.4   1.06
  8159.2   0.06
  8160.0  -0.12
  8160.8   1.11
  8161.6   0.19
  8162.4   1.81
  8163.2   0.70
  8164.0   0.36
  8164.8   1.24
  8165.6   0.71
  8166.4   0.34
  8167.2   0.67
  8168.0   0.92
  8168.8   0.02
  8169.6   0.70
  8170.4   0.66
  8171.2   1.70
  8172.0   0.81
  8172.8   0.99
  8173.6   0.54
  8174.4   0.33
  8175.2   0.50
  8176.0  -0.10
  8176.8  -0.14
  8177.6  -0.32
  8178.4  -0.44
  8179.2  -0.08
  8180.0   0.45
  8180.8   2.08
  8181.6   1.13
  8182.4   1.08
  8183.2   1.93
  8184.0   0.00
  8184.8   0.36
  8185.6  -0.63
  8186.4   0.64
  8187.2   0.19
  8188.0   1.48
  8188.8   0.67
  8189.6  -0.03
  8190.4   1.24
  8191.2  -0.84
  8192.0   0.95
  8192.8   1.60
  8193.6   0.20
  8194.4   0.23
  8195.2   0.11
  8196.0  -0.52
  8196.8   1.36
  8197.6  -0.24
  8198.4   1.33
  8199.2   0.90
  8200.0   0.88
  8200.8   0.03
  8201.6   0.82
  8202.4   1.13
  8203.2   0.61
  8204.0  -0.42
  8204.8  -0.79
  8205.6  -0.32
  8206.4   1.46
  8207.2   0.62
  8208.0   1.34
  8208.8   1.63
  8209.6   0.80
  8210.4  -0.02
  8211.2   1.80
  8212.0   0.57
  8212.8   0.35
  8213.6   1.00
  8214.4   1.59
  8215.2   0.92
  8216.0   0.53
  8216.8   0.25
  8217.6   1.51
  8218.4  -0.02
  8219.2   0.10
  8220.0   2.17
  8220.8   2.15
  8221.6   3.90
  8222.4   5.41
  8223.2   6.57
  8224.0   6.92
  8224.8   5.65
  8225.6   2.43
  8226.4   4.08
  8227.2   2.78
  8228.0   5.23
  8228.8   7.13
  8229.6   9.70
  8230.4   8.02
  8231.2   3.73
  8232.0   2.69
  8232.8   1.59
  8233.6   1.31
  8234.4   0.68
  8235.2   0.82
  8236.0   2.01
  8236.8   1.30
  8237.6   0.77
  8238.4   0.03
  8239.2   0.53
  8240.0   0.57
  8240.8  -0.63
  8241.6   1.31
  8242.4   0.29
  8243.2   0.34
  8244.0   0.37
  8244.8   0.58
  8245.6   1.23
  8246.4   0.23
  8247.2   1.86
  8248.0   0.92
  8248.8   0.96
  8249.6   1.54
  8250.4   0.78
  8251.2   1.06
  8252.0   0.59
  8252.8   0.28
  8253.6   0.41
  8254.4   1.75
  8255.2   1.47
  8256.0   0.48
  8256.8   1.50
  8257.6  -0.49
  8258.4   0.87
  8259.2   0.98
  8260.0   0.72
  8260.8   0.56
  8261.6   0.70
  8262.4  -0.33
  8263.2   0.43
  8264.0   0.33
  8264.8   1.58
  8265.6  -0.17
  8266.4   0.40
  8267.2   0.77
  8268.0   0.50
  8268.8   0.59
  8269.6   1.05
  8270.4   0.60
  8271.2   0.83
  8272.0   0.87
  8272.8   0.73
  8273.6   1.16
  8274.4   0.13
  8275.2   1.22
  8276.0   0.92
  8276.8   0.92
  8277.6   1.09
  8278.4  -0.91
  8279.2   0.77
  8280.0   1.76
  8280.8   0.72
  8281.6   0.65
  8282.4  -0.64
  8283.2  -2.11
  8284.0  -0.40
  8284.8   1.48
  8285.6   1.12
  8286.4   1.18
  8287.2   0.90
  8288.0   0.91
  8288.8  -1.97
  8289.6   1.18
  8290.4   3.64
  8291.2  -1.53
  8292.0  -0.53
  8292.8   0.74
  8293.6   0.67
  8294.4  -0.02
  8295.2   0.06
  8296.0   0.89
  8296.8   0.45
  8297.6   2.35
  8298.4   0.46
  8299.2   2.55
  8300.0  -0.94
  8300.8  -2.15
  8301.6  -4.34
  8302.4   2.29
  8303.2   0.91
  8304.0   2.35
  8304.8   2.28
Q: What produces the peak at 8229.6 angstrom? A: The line [O II] 3727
